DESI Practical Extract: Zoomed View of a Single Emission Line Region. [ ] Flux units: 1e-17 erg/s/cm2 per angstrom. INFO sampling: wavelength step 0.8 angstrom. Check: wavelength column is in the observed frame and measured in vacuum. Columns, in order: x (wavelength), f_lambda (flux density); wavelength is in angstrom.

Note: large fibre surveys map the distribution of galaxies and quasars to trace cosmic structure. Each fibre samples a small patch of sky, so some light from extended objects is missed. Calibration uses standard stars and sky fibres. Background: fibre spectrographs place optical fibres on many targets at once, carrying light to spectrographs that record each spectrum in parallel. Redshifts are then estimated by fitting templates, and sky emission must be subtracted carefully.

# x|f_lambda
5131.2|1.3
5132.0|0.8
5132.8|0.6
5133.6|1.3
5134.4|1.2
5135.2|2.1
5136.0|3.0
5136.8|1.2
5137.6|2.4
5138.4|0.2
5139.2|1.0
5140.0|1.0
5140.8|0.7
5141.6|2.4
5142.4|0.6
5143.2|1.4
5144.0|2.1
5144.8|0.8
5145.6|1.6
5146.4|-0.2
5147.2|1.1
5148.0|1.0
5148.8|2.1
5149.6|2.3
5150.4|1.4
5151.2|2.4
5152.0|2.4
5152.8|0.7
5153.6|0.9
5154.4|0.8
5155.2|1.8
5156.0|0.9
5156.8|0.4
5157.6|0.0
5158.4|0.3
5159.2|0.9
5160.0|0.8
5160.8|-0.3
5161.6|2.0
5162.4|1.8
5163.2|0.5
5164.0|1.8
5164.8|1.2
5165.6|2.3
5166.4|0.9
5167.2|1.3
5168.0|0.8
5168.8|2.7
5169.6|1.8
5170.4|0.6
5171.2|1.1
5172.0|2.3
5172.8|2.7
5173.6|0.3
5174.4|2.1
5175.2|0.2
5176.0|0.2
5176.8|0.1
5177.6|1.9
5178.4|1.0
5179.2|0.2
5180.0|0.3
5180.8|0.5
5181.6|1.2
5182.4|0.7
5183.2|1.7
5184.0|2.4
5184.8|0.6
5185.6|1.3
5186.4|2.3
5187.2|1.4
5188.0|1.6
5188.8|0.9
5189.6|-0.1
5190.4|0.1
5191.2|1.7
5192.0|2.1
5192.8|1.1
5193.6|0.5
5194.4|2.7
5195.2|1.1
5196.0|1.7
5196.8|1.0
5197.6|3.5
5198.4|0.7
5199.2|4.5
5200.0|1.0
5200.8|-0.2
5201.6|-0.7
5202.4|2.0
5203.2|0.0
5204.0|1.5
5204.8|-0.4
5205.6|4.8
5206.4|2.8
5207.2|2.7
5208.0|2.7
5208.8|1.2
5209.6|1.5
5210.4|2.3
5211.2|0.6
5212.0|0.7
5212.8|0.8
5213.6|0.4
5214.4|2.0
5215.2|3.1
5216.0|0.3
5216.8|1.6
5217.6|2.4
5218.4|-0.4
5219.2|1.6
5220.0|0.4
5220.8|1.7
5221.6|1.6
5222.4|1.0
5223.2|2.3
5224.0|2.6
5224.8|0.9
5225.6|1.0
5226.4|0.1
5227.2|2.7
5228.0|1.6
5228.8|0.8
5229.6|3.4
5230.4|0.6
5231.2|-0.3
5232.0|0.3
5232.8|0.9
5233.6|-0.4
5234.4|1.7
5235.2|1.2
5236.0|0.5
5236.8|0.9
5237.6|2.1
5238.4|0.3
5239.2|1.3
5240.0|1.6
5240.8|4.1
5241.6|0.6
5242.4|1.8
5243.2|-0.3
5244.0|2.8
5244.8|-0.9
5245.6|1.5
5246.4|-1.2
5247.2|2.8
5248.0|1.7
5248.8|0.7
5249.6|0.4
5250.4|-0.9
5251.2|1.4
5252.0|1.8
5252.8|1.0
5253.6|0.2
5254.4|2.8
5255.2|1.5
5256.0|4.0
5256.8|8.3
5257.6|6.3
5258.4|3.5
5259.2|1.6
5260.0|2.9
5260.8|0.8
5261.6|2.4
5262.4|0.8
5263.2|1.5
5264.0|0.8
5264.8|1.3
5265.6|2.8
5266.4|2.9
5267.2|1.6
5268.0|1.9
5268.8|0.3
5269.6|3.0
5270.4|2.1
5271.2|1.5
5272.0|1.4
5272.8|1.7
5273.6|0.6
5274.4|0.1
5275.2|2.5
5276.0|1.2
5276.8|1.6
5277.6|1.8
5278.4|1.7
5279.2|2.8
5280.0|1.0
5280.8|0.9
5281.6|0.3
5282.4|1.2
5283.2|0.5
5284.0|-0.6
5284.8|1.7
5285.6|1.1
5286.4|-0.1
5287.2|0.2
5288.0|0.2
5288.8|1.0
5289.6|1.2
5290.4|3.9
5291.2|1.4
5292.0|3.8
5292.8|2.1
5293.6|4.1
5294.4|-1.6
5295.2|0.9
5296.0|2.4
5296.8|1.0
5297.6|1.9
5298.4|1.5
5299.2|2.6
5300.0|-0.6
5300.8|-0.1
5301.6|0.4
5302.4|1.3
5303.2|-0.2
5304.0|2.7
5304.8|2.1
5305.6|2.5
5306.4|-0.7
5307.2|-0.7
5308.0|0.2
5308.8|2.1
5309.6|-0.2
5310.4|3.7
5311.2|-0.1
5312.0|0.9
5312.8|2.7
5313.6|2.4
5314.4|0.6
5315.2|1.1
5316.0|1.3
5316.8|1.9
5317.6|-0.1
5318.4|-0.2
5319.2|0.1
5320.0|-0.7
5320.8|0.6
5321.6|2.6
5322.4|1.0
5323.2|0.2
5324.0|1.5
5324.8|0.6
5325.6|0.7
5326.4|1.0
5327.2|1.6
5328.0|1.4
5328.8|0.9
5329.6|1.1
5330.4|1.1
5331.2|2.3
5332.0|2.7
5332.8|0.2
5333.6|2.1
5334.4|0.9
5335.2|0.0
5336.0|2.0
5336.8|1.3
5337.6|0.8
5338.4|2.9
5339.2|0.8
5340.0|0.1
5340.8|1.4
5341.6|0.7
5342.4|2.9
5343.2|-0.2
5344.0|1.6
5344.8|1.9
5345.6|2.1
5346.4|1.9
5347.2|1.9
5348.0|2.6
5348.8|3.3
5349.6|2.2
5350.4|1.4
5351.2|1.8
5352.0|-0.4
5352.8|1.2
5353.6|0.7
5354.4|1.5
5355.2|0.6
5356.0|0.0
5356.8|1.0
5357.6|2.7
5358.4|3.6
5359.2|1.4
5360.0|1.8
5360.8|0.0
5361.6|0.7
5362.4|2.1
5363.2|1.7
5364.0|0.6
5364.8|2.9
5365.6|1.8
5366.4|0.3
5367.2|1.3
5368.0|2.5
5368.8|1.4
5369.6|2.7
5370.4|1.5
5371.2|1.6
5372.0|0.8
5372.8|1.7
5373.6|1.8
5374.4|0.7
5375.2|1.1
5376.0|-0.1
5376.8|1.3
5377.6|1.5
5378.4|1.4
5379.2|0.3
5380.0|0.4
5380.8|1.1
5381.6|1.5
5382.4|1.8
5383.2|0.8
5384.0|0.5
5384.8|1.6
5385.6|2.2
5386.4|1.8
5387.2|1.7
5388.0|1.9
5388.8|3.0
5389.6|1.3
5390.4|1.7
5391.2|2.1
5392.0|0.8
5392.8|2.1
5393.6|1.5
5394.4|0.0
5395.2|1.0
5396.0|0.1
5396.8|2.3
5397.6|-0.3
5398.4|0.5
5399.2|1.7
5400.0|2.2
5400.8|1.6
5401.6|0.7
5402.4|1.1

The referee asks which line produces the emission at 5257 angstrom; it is [O III] 5007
